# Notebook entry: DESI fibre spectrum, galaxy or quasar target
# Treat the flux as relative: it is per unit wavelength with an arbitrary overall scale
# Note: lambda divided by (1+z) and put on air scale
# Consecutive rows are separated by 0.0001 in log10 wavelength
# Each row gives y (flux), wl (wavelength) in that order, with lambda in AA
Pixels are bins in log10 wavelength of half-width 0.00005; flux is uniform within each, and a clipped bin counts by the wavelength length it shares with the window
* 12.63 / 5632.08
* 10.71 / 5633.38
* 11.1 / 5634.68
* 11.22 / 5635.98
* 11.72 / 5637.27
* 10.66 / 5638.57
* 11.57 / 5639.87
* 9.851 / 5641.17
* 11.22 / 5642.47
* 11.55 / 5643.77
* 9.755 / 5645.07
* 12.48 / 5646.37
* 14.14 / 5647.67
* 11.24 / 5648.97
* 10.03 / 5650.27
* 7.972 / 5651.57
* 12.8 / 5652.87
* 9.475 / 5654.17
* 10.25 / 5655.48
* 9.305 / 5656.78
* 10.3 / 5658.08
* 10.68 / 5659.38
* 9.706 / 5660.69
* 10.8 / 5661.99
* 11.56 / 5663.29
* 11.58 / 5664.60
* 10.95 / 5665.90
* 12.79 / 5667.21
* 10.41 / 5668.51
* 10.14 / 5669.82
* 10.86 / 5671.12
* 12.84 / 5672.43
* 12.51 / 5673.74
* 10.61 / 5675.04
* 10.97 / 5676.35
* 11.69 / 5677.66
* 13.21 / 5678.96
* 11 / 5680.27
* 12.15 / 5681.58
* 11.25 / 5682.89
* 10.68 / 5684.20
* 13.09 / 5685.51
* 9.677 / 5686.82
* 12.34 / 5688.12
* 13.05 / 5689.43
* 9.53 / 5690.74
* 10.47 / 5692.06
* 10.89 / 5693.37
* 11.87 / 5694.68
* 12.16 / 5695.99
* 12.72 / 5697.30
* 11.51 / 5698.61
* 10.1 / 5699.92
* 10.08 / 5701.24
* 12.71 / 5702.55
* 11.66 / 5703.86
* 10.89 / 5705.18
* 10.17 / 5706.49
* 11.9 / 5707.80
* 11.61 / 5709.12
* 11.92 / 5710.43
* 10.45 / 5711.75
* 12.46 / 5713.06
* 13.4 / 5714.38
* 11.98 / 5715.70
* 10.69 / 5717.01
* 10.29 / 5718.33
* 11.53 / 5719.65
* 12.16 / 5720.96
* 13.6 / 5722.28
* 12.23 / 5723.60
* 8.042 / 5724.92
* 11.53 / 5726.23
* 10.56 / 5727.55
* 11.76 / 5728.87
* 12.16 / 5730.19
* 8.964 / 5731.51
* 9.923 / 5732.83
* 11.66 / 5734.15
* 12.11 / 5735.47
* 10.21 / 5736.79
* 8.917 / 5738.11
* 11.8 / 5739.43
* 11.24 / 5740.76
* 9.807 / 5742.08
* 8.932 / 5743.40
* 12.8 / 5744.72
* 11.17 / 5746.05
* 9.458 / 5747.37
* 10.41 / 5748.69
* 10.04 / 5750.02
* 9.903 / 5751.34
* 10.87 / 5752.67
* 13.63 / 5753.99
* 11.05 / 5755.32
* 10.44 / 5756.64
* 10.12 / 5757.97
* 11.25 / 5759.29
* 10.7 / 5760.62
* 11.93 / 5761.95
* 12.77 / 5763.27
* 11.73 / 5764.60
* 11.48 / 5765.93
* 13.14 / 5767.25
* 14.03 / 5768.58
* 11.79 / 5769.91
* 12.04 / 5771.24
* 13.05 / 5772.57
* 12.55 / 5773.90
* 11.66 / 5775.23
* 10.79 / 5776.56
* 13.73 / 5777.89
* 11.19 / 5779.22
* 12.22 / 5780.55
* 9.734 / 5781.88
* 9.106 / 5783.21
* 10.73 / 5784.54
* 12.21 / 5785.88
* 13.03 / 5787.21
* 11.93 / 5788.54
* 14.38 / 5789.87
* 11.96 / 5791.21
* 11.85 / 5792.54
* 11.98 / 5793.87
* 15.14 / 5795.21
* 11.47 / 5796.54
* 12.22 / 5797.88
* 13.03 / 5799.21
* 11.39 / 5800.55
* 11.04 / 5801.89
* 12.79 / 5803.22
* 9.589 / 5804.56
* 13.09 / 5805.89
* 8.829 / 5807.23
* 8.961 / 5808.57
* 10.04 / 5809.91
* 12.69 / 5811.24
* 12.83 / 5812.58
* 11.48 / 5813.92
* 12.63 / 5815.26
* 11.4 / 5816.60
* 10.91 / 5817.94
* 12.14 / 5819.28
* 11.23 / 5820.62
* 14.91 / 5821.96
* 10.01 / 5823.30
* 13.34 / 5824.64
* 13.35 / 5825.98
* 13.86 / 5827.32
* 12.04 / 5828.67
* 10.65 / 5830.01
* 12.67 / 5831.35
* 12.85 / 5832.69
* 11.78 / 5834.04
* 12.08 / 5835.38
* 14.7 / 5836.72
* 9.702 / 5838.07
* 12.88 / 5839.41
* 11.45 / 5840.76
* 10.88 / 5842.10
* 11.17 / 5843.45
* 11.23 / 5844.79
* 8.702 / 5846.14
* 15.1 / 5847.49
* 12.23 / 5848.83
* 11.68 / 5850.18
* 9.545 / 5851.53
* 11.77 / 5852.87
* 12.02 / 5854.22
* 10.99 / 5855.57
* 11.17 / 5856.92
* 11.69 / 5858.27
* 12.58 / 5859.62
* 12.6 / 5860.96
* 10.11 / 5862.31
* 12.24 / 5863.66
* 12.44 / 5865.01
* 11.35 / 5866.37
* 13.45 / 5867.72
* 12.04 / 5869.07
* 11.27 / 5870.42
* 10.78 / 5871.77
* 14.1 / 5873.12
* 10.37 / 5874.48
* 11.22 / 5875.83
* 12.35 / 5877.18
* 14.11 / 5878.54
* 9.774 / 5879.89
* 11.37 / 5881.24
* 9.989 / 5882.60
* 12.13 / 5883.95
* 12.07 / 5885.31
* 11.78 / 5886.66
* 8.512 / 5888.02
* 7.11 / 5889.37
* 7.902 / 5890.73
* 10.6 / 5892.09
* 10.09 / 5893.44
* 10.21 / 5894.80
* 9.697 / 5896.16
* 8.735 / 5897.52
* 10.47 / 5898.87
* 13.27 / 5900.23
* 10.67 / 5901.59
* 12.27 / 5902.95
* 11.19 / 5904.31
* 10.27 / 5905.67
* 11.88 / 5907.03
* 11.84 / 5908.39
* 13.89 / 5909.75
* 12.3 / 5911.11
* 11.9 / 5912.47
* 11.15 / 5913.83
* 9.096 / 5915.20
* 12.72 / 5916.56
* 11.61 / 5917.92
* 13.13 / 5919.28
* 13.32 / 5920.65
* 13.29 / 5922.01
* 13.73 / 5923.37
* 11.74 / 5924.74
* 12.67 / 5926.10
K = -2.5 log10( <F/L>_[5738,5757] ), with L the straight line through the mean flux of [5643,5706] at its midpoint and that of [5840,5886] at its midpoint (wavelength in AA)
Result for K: 0.06 mag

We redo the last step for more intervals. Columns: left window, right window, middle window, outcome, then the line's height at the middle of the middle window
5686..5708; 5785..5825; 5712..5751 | 0.05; 11.5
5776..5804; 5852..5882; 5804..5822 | 0.05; 11.9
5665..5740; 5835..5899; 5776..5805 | -0.06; 11.3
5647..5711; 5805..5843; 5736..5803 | 0.01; 11.6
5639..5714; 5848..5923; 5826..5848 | -0.06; 11.4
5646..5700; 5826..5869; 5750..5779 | -0.02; 11.6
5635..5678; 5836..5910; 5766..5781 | -0.11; 11.2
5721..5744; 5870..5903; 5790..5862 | -0.10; 10.8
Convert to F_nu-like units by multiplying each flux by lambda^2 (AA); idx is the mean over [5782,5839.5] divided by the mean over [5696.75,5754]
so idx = 1.11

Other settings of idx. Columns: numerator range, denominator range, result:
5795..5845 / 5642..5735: 1.11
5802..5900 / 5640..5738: 1.08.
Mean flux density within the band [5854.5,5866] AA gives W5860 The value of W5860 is 11.7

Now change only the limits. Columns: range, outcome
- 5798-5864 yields 11.8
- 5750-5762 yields 11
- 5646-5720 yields 11.3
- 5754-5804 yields 12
